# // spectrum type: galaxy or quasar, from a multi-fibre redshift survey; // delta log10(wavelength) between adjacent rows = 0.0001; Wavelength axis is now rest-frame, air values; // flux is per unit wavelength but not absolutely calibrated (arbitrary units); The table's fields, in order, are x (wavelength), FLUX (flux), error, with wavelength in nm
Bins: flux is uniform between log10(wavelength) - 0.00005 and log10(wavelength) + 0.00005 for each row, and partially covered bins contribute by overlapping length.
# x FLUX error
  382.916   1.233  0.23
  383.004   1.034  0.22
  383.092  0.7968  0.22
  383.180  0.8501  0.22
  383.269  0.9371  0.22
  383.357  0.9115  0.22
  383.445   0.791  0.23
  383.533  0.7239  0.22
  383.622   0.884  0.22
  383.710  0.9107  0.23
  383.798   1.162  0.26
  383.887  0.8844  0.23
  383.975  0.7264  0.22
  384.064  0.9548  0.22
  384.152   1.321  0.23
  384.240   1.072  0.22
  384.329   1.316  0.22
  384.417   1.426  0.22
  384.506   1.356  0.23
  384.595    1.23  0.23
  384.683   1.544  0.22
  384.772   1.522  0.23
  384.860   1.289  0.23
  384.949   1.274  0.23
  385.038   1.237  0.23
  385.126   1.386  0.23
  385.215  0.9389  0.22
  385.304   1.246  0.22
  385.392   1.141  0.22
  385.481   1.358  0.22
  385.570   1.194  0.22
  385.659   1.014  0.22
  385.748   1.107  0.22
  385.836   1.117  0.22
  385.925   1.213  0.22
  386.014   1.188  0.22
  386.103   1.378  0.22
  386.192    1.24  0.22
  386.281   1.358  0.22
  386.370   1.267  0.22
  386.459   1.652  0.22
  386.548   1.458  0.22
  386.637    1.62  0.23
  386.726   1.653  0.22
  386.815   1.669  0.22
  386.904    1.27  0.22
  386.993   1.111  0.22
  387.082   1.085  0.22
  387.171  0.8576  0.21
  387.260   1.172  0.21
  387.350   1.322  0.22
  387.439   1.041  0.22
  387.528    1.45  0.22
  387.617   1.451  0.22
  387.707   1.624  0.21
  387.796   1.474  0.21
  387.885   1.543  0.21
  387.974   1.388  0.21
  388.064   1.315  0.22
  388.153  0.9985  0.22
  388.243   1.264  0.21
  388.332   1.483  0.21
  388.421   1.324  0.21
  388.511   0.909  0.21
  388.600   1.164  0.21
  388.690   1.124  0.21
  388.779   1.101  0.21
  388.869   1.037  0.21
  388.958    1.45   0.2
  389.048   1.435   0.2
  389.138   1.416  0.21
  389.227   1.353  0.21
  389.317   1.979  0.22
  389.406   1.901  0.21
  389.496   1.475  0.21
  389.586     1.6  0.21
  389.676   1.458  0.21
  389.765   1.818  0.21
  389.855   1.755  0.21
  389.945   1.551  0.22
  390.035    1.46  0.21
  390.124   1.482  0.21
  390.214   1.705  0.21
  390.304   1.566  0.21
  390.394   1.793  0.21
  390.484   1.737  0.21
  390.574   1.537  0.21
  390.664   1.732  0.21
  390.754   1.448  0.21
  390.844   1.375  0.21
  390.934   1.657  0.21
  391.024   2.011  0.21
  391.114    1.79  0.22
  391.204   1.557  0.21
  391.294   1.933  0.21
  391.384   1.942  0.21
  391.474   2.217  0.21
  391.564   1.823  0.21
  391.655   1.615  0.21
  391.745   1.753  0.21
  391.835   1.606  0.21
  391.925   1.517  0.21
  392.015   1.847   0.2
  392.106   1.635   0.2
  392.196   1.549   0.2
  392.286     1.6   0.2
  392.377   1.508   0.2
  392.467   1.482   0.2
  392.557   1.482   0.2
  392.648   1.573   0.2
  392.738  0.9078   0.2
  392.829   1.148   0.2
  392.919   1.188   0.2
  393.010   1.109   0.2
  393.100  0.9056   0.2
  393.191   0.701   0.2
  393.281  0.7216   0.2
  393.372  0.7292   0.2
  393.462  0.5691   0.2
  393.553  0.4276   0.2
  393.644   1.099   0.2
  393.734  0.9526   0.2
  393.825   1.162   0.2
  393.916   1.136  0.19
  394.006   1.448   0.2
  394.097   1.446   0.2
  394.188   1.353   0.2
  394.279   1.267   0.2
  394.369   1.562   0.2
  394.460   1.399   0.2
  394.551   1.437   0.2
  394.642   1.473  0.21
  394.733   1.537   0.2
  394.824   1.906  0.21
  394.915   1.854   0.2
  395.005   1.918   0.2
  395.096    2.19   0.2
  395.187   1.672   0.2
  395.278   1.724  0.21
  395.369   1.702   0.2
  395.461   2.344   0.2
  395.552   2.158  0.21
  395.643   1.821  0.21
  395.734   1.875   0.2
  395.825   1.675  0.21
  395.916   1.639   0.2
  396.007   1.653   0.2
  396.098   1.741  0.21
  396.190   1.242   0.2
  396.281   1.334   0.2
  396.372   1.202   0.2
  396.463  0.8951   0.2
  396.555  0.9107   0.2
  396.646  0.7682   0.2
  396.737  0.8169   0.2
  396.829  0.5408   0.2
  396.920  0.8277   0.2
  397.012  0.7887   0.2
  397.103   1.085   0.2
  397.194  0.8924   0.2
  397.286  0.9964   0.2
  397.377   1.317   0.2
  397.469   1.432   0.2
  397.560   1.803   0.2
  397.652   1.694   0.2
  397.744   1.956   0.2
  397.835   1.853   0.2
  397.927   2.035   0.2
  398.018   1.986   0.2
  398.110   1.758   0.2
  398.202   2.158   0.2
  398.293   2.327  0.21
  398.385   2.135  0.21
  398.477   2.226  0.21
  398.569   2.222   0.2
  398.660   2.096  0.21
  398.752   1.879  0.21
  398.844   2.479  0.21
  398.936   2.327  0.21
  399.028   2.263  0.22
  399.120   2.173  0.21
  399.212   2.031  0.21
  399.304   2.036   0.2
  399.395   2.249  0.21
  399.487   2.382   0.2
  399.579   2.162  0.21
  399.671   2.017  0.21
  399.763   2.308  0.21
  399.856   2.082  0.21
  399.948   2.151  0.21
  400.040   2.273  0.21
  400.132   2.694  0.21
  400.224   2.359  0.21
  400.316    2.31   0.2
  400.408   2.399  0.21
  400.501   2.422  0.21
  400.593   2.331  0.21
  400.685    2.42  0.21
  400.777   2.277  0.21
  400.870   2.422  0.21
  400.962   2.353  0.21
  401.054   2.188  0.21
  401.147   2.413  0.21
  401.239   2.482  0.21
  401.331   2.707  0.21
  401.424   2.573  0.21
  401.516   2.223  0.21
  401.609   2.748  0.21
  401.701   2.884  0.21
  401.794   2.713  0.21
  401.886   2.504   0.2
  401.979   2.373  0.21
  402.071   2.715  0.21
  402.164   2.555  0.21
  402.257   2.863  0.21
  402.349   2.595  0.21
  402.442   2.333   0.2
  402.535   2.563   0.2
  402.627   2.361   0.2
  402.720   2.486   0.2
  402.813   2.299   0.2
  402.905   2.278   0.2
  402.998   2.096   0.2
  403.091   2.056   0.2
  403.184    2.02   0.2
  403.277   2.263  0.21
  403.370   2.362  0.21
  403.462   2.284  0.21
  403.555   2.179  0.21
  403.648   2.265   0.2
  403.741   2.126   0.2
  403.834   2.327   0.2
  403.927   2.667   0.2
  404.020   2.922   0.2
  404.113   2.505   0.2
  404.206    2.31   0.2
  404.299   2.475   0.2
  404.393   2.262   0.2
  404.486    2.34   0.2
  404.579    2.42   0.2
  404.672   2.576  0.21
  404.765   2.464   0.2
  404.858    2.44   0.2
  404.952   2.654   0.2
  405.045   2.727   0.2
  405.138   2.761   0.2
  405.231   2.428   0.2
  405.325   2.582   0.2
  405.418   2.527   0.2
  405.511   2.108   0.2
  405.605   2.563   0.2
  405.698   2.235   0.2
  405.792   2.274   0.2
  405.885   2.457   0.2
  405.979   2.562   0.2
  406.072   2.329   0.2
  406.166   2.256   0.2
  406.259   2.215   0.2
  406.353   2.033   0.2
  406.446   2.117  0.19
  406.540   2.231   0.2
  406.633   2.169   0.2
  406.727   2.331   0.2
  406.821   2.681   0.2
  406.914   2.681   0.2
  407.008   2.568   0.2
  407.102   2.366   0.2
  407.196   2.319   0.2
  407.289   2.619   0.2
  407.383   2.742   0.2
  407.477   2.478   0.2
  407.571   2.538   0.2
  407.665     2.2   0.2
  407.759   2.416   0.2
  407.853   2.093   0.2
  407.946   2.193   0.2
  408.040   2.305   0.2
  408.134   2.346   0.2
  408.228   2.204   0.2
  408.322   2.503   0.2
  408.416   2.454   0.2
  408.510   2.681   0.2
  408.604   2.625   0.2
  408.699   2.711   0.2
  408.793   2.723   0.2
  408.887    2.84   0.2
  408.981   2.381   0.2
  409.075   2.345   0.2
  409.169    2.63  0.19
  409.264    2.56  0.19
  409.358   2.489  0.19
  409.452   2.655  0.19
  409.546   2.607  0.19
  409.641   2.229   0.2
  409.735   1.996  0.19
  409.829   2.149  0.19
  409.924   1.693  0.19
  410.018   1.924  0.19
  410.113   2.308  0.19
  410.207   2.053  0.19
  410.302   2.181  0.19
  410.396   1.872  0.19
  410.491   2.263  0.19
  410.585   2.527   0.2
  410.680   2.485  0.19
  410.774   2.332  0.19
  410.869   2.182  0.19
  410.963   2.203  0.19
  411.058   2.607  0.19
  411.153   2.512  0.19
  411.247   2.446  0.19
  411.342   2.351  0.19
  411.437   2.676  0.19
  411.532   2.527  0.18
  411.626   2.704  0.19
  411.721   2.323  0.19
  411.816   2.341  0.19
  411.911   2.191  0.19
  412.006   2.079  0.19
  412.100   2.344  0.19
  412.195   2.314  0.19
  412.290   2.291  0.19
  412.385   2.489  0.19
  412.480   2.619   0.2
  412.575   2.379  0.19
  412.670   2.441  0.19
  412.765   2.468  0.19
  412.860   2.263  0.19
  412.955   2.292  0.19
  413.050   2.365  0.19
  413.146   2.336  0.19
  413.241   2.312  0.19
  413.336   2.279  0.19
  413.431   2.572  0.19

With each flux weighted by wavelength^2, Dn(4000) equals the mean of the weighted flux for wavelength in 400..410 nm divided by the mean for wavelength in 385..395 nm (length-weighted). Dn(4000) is 1.9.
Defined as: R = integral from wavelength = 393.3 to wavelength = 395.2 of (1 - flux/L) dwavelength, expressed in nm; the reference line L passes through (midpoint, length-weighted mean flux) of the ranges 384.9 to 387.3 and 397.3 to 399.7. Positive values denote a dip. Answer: 0.46 nm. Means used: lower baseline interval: 1.27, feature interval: 1.35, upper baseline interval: 2.03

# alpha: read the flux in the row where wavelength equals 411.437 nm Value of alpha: 2.676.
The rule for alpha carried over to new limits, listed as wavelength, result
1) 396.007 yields 1.653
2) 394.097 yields 1.446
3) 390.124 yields 1.482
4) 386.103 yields 1.378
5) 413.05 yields 2.365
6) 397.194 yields 0.8924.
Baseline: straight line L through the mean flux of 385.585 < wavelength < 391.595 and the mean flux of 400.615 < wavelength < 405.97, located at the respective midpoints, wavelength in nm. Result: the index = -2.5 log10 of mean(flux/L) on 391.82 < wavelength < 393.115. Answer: 0.21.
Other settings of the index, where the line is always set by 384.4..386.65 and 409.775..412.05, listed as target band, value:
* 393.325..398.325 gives 0.18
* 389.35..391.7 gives -0.14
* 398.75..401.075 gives -0.22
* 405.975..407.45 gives -0.13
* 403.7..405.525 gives -0.22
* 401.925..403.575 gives -0.20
